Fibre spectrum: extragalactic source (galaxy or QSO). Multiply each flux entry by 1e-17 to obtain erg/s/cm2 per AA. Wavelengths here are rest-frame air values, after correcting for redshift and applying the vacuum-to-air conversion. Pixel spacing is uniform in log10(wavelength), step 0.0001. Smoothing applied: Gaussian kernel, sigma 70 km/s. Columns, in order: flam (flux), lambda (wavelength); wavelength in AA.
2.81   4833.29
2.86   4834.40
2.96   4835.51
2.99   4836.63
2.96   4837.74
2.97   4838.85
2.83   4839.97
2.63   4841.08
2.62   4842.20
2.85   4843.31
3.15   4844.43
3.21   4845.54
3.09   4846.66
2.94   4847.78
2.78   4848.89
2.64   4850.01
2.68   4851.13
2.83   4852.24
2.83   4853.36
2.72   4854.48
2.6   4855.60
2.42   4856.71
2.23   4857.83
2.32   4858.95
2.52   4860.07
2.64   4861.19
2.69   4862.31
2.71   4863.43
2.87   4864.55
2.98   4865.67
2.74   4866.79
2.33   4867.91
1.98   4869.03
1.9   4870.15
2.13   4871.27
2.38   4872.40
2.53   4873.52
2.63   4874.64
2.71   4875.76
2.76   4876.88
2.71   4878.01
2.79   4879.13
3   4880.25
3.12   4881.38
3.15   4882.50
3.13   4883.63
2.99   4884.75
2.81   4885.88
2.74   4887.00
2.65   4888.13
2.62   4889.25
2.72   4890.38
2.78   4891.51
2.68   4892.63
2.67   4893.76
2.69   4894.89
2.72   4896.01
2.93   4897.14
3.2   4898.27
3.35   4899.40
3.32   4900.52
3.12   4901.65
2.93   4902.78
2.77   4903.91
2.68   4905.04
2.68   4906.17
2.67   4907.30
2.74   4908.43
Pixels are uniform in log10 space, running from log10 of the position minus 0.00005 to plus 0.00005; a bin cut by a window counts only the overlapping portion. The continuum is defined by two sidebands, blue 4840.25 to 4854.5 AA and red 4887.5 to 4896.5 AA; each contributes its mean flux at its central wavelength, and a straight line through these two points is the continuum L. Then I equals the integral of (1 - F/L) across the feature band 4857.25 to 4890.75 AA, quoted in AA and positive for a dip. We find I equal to 1.26 AA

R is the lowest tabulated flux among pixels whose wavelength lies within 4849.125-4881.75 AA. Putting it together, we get 1.9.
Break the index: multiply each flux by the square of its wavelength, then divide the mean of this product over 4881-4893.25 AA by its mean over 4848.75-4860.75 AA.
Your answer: 1.1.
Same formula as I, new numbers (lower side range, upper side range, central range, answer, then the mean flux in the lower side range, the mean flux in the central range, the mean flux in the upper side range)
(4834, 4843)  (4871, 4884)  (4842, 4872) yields 1.79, 2.85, 2.64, 2.76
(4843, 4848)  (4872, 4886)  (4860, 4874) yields 2.03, 3.06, 2.49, 2.83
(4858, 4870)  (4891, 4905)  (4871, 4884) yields -0.31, 2.54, 2.76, 2.92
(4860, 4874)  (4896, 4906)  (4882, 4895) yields 0.03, 2.49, 2.8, 3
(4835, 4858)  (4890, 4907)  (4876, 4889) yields -0.11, 2.82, 2.88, 2.88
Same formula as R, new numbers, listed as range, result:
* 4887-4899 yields 2.62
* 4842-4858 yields 2.23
